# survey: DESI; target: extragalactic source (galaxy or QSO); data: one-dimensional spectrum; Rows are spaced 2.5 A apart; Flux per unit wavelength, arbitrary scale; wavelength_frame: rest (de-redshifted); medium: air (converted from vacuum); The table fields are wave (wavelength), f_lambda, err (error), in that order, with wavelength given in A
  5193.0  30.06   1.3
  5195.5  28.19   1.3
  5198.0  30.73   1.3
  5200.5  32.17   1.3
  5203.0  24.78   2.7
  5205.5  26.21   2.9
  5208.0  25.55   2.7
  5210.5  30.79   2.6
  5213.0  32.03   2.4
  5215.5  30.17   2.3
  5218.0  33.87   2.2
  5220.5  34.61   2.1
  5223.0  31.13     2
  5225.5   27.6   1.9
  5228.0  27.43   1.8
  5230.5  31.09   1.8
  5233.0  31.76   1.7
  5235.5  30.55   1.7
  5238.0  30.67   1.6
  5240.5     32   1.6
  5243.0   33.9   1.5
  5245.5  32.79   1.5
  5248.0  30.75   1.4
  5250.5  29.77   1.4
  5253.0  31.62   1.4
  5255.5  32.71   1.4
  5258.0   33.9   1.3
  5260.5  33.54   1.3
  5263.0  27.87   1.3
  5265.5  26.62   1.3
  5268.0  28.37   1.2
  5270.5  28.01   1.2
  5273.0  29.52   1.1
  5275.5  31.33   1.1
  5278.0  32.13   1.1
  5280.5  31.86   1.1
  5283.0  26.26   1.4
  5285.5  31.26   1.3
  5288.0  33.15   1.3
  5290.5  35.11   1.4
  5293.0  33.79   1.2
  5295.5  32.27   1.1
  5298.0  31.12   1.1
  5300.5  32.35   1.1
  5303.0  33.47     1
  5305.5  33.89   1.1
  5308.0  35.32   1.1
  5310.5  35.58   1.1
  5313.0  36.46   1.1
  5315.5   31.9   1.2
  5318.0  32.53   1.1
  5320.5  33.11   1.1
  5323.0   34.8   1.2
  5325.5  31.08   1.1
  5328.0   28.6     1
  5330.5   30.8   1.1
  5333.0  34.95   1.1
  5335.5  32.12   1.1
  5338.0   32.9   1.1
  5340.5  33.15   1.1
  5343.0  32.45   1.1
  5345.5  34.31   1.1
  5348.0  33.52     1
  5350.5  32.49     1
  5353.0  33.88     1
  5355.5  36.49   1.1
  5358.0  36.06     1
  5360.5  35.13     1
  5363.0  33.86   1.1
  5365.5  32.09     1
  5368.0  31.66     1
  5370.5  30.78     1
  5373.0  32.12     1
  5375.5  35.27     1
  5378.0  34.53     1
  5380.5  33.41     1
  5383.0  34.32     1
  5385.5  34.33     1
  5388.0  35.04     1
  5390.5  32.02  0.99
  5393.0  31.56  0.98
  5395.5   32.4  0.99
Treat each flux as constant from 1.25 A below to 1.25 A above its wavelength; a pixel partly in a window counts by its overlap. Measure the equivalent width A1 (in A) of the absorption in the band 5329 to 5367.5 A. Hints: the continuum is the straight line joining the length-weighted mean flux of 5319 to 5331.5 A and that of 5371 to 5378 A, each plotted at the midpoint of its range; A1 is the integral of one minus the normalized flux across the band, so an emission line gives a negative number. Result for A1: -1.2 A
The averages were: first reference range 31.7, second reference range 33.5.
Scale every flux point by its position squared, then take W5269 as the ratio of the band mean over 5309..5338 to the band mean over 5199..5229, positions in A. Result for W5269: 1.15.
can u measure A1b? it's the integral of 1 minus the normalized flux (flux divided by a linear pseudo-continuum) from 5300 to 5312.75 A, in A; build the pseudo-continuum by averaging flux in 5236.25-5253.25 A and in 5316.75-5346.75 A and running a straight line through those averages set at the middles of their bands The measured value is -0.8 A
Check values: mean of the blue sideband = 31.6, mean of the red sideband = 32.6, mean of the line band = 34.4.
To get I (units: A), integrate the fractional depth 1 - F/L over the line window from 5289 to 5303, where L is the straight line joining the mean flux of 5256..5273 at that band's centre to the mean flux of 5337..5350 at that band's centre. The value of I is -0.8 A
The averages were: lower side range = 29.8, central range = 33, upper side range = 33.2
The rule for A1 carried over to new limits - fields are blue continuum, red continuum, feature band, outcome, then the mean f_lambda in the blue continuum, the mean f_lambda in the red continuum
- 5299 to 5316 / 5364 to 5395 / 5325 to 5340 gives 0.9 A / 34.2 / 33.1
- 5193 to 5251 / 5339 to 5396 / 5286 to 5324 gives -1.7 A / 30.4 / 33.5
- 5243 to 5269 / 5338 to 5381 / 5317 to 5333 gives 0.3 A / 31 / 33.6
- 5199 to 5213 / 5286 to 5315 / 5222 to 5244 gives -0.6 A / 28.3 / 33.7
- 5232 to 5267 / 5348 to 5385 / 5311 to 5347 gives 0.1 A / 31.3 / 33.7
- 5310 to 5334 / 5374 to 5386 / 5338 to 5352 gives 0.1 A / 32.9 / 34.3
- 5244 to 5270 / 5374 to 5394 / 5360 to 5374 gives 0.4 A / 30.7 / 33.8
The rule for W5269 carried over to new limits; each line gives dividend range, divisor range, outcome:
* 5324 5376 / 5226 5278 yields 1.12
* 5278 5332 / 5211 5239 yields 1.08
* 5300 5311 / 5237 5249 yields 1.09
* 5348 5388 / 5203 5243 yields 1.18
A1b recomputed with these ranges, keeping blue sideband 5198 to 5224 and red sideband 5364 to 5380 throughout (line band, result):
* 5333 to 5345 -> -0.3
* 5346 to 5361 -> -1.0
